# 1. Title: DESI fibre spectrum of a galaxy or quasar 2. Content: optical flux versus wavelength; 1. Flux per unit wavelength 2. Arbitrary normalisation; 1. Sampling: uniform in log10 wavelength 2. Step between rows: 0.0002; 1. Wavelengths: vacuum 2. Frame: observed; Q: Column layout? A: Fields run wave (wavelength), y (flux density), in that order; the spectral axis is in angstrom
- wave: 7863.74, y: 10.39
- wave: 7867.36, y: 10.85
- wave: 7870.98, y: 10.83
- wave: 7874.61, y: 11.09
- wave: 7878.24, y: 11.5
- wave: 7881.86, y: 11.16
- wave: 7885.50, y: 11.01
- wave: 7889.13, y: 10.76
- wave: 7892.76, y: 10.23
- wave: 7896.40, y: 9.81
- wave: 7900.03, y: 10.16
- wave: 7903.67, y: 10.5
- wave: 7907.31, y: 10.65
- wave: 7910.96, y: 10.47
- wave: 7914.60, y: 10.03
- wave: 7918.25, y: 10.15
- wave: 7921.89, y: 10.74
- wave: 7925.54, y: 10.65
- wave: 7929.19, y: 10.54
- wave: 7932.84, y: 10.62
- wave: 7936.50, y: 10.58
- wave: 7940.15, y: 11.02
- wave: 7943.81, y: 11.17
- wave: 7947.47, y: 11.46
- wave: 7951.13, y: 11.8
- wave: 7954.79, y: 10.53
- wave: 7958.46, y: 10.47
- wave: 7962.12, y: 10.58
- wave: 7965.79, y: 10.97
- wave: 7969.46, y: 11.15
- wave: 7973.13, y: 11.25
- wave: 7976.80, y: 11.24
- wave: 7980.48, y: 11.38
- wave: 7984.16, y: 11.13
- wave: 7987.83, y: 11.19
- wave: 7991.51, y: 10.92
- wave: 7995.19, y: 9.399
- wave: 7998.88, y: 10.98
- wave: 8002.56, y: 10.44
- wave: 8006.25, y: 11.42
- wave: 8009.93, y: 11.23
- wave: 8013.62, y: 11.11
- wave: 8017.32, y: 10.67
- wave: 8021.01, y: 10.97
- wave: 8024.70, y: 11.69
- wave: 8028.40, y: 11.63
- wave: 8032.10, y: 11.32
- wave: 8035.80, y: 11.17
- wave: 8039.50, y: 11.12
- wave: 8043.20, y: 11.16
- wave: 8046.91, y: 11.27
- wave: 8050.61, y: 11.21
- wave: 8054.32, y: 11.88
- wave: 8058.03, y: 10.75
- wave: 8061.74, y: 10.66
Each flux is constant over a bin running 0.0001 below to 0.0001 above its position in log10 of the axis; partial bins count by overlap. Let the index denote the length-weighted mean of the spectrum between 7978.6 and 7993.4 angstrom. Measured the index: 11.1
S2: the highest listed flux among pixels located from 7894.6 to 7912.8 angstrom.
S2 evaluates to 10.65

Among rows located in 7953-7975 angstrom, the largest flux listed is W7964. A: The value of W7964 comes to 11.25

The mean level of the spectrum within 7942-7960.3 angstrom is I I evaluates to 11.1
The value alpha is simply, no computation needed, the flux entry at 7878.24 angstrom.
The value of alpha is 11.5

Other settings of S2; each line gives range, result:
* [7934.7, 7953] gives 11.8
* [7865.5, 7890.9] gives 11.5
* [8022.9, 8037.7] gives 11.69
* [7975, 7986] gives 11.38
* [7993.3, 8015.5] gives 11.42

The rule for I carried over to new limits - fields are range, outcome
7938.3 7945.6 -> 11.1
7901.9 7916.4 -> 10.4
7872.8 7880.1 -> 11.3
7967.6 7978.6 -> 11.2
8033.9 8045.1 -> 11.2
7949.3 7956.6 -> 11.2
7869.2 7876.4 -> 11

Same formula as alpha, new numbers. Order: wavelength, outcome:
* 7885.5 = 11.01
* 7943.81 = 11.17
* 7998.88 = 10.98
